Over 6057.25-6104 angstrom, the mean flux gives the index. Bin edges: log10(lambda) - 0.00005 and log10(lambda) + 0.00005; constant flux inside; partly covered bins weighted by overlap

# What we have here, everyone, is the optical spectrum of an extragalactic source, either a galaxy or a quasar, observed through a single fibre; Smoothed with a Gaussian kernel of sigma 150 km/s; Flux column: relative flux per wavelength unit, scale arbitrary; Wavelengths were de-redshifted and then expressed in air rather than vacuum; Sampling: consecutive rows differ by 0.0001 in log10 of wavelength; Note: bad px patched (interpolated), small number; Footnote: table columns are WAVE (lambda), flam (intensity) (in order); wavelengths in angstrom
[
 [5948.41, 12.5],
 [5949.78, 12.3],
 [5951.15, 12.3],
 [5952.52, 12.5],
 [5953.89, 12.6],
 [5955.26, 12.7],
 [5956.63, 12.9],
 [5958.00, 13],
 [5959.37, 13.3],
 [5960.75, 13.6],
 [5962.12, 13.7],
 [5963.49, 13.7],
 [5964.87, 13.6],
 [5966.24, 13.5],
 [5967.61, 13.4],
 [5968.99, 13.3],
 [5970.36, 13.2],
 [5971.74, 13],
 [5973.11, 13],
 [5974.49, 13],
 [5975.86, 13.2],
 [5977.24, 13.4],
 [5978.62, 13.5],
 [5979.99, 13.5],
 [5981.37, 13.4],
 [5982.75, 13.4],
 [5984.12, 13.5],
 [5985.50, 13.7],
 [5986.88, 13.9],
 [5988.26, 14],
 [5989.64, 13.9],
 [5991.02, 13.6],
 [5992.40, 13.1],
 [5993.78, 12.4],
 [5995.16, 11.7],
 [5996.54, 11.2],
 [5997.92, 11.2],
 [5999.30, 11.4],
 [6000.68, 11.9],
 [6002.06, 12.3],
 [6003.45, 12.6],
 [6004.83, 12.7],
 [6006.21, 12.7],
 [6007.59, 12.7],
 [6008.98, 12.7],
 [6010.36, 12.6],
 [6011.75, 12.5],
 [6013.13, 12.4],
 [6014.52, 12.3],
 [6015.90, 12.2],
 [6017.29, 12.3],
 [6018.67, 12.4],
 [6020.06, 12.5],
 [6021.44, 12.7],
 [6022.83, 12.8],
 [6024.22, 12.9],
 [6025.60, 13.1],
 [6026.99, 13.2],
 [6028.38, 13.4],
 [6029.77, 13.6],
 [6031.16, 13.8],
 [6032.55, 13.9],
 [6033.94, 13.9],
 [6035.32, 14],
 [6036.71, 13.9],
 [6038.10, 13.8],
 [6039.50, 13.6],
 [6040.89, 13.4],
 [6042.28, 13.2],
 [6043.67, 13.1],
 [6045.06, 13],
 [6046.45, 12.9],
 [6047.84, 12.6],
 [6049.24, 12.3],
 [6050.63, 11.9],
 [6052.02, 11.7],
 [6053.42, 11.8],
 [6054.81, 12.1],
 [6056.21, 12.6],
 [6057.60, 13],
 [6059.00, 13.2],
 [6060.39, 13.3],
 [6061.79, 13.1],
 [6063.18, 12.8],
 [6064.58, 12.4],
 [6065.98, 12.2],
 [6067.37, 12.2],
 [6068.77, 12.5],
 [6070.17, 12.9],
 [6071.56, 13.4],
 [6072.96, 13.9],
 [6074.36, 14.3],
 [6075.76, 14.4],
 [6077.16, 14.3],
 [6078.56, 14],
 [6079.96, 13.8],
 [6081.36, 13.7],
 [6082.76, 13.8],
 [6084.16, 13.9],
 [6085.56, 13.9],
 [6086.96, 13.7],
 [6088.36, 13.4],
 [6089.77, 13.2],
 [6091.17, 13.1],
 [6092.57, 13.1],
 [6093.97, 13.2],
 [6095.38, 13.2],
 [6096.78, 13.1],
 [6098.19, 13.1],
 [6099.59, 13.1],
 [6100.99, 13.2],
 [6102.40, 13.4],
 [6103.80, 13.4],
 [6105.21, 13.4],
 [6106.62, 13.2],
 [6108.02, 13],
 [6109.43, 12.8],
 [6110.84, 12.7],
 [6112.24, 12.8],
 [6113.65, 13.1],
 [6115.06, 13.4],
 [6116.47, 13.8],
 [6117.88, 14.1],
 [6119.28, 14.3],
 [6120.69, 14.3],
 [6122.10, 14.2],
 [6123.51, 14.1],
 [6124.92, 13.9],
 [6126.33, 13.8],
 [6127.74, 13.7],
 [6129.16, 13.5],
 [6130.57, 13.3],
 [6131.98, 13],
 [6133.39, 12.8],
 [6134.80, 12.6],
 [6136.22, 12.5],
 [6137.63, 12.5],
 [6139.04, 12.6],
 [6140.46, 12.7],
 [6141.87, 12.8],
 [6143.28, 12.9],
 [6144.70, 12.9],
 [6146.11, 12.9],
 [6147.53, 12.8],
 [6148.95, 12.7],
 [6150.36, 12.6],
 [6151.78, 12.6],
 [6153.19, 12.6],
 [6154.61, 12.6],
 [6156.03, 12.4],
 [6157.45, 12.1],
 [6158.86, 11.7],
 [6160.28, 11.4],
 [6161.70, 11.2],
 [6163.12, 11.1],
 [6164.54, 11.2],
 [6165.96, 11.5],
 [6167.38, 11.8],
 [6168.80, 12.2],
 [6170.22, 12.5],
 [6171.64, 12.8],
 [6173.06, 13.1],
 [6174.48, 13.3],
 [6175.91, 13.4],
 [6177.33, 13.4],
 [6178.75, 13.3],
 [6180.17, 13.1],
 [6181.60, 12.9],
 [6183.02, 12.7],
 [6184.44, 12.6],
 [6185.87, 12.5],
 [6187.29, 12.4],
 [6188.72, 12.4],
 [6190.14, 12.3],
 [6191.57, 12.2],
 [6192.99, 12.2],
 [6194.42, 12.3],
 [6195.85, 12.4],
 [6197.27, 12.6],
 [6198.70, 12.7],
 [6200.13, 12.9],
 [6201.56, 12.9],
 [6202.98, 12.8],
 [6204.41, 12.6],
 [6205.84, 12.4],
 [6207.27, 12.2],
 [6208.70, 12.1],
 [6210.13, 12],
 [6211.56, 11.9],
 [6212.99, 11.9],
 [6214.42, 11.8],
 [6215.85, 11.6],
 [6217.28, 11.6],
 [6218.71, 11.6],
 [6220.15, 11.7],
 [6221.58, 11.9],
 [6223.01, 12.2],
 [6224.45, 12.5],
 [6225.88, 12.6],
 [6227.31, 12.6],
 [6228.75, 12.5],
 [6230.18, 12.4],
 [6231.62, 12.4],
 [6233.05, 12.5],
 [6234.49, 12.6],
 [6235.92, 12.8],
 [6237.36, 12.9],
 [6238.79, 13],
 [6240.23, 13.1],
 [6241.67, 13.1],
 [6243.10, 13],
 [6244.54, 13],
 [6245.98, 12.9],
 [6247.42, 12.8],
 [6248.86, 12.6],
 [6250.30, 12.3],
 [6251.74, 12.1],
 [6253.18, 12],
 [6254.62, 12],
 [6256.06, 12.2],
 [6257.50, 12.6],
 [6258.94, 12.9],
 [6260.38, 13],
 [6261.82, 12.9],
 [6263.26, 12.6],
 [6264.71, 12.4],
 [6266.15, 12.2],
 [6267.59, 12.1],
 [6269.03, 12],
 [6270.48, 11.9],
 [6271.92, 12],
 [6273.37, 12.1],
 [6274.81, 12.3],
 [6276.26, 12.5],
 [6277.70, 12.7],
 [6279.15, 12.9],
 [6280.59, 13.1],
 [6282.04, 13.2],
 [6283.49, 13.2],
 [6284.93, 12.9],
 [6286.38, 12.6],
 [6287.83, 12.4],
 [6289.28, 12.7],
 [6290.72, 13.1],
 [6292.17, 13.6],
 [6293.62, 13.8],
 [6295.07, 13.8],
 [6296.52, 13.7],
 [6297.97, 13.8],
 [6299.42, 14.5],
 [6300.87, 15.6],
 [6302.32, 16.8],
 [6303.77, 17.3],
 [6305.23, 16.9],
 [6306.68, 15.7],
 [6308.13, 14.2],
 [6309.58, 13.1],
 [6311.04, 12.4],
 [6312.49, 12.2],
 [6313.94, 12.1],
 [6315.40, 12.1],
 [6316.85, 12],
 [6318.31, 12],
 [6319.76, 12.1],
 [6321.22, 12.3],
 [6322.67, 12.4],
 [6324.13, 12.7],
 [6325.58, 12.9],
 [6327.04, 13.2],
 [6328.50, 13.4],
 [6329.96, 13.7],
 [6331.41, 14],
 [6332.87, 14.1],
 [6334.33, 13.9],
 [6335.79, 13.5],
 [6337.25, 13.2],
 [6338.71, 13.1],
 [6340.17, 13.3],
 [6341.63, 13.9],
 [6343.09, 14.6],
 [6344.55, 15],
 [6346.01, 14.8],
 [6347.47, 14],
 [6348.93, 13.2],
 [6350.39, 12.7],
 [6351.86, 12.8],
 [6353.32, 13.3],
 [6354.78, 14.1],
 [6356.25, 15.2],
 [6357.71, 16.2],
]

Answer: 13.3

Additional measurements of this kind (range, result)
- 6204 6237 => 12.2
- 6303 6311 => 15.2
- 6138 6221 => 12.4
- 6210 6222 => 11.8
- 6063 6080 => 13.3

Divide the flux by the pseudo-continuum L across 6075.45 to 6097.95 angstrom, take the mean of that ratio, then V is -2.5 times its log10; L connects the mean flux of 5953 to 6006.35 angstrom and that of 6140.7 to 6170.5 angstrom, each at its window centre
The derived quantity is -0.09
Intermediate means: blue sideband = 13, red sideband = 12.2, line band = 13.6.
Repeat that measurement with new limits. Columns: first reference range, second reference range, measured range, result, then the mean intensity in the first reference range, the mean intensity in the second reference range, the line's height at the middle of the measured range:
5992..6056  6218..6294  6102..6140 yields -0.06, 12.7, 12.6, 12.7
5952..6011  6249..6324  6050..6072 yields 0.04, 13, 13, 13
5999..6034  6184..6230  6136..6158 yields -0.02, 12.7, 12.3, 12.4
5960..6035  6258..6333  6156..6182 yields 0.07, 13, 13.2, 13.1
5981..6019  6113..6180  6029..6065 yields -0.03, 12.7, 12.9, 12.7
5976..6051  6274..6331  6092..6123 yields -0.02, 12.9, 13.4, 13.1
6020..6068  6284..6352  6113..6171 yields 0.03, 13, 13.6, 13.2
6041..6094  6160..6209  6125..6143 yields -0.02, 13.1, 12.5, 12.7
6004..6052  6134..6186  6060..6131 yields -0.06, 13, 12.5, 12.7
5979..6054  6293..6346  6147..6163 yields 0.09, 12.9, 13.7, 13.3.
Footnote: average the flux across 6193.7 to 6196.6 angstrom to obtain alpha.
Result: 12.4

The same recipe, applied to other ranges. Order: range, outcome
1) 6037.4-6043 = 13.5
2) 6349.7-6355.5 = 13.2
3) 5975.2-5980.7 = 13.4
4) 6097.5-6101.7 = 13.1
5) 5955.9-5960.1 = 13.1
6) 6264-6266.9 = 12.3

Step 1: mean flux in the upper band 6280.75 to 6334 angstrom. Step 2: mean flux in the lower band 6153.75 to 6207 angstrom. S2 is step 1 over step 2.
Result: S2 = 1.09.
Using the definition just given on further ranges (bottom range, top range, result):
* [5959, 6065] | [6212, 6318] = 0.99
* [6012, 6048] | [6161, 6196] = 0.95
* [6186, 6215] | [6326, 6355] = 1.11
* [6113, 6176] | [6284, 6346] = 1.06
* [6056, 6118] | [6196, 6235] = 0.92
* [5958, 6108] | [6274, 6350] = 1.03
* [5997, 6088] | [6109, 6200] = 0.98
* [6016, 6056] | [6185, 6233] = 0.95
